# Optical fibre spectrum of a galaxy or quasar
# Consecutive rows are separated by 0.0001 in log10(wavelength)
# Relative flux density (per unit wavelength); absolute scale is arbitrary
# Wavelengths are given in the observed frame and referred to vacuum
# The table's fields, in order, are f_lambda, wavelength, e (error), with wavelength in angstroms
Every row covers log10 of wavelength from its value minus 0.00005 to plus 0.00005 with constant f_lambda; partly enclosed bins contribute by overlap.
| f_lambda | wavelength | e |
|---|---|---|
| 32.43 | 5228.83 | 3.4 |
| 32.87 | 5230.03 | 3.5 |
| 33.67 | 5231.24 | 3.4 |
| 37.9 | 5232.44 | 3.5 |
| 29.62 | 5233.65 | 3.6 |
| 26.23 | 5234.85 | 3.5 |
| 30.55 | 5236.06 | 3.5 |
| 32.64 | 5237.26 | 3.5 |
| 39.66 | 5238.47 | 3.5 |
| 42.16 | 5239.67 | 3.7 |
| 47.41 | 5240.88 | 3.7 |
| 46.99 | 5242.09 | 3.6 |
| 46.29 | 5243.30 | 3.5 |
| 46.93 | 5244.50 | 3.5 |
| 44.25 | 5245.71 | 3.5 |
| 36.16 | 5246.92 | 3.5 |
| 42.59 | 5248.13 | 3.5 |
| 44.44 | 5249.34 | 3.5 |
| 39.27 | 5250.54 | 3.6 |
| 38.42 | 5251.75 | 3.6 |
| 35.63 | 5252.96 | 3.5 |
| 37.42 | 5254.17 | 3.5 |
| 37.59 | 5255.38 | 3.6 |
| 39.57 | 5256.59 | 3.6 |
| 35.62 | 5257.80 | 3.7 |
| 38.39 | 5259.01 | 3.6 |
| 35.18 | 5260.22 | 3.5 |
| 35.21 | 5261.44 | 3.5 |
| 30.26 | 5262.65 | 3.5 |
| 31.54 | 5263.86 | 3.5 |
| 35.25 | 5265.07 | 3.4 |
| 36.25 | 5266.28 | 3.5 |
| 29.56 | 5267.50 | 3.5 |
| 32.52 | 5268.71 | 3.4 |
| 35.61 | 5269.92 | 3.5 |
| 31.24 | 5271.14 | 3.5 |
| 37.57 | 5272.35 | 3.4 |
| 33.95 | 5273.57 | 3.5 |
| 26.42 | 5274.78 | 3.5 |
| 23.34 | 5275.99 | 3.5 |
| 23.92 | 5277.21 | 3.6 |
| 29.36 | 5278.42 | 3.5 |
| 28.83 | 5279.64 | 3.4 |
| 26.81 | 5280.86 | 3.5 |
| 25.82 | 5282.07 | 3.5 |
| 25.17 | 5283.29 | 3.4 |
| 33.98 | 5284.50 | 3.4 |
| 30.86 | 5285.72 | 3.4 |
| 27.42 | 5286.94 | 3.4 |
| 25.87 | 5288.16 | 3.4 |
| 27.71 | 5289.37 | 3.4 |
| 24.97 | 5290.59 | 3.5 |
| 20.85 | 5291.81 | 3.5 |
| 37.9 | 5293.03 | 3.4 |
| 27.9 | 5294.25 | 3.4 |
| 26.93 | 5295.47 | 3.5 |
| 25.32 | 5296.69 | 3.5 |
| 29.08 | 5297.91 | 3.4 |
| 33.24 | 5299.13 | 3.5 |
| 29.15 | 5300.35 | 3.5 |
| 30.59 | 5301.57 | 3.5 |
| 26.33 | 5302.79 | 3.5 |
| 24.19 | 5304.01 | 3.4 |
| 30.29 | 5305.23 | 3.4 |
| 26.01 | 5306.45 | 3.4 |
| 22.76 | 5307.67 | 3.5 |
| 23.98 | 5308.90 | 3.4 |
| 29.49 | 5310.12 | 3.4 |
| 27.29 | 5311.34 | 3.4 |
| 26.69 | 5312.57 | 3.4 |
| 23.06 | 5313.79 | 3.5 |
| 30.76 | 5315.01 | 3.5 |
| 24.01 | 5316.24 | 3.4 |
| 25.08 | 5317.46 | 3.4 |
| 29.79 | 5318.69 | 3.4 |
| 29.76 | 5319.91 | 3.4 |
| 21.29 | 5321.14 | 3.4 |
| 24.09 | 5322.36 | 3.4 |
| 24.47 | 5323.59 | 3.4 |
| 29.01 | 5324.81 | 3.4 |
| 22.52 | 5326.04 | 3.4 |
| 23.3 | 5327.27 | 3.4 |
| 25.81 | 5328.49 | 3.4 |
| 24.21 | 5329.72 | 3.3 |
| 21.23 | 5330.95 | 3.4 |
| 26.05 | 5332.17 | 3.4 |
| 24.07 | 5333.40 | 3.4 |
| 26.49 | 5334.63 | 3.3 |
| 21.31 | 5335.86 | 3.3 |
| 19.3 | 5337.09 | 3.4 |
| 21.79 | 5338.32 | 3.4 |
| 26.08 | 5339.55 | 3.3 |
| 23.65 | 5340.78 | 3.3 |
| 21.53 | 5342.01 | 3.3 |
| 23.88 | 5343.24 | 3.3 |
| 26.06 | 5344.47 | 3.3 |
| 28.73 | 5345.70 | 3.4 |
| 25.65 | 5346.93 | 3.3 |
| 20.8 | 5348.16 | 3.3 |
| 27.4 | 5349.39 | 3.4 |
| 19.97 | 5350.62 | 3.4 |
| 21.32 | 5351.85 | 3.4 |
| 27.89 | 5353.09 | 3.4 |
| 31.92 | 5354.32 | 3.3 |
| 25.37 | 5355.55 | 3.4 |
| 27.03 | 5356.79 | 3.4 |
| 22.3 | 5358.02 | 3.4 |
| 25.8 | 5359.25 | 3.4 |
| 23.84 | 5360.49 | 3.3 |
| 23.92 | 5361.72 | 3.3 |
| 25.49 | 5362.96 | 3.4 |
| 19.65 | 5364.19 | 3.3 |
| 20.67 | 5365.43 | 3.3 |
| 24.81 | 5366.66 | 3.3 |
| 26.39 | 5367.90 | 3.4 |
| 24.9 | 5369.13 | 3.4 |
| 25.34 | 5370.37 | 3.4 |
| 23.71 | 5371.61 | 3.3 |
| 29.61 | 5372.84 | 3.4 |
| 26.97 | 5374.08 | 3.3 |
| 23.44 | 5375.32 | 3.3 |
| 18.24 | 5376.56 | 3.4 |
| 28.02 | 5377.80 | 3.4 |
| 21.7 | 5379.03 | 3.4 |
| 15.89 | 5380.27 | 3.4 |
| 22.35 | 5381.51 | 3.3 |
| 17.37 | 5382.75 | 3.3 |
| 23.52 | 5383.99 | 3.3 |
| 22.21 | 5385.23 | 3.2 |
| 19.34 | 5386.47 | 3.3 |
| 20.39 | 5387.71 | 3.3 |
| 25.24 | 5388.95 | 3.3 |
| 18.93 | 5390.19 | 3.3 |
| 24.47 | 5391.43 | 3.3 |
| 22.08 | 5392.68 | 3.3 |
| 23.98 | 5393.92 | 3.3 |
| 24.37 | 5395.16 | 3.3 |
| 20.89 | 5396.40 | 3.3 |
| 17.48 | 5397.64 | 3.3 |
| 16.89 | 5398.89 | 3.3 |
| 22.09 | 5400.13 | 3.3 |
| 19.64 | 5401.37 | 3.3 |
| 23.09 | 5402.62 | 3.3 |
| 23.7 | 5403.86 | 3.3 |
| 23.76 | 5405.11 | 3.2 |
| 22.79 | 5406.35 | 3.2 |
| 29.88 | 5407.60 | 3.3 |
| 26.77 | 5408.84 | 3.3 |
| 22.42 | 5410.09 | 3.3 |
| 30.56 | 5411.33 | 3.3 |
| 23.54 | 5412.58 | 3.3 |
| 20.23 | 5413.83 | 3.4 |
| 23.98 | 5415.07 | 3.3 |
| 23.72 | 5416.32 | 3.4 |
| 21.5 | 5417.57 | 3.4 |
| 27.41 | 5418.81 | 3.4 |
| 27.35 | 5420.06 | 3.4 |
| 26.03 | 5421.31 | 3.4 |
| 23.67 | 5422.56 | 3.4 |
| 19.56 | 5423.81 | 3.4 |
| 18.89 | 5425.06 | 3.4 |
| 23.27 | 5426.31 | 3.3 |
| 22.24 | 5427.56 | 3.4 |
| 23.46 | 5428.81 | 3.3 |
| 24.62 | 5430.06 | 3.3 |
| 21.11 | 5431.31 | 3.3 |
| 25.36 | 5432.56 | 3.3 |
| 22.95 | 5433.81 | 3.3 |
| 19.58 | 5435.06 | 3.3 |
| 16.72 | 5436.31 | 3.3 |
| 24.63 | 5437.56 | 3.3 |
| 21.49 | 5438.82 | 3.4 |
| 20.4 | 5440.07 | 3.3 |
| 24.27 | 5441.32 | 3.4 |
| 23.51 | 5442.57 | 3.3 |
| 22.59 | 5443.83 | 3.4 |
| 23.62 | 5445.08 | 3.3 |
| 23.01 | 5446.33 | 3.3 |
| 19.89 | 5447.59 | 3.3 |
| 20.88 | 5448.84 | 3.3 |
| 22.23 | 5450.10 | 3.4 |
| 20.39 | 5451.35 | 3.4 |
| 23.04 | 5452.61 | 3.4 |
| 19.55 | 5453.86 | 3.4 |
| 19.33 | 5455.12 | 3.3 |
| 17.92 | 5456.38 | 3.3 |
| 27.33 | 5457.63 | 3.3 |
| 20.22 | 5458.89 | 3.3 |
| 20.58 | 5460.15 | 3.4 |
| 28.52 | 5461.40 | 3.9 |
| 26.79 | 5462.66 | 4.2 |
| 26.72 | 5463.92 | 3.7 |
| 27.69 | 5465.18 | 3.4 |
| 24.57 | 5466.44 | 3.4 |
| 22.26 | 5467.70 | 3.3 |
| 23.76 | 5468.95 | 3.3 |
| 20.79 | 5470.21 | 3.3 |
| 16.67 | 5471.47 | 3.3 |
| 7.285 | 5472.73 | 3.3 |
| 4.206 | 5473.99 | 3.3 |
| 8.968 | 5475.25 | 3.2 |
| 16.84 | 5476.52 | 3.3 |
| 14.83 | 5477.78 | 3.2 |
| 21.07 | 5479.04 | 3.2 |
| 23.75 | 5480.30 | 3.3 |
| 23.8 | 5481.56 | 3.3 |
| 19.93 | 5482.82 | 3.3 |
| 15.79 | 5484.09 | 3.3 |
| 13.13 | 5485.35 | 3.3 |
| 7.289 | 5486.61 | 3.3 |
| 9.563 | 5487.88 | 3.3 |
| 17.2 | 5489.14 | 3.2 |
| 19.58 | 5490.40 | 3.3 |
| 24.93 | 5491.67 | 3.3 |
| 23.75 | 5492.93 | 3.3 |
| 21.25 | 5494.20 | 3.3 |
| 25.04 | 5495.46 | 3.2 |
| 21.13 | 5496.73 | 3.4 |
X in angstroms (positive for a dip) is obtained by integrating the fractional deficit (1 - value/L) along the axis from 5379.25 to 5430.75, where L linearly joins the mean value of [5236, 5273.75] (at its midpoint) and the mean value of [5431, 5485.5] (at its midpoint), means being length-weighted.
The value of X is 4.92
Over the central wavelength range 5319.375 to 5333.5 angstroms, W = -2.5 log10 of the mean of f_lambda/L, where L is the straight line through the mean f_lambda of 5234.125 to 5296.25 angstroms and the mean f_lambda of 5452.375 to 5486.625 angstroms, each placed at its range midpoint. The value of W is 0.20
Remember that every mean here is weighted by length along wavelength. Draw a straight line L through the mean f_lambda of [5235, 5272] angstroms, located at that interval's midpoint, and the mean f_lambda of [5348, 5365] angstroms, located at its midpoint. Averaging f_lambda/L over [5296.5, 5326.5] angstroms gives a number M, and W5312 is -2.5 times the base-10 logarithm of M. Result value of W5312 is 0.13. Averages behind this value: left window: 37.7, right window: 24.5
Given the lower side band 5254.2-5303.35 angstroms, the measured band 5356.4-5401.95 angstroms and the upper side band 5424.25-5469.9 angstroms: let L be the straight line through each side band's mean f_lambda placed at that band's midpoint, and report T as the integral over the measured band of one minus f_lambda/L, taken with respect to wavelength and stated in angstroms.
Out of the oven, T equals 5.65 angstroms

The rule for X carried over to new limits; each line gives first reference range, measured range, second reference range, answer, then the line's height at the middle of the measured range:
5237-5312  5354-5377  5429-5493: 1.70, 26.6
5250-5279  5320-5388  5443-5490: 8.81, 27.4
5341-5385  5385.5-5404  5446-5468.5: 1.69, 23.6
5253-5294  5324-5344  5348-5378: 2.23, 26.8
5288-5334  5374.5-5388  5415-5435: 1.81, 24.5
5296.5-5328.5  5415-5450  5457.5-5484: -1.64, 21.7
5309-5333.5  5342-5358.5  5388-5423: -0.19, 24.8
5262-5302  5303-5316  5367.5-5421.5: 0.75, 28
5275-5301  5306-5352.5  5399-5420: 3.20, 26.5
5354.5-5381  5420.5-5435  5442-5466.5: 0.30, 23.2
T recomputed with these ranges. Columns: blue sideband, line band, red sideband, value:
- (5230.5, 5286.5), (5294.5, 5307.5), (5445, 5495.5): 1.6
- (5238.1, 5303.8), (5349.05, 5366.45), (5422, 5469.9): 2.2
